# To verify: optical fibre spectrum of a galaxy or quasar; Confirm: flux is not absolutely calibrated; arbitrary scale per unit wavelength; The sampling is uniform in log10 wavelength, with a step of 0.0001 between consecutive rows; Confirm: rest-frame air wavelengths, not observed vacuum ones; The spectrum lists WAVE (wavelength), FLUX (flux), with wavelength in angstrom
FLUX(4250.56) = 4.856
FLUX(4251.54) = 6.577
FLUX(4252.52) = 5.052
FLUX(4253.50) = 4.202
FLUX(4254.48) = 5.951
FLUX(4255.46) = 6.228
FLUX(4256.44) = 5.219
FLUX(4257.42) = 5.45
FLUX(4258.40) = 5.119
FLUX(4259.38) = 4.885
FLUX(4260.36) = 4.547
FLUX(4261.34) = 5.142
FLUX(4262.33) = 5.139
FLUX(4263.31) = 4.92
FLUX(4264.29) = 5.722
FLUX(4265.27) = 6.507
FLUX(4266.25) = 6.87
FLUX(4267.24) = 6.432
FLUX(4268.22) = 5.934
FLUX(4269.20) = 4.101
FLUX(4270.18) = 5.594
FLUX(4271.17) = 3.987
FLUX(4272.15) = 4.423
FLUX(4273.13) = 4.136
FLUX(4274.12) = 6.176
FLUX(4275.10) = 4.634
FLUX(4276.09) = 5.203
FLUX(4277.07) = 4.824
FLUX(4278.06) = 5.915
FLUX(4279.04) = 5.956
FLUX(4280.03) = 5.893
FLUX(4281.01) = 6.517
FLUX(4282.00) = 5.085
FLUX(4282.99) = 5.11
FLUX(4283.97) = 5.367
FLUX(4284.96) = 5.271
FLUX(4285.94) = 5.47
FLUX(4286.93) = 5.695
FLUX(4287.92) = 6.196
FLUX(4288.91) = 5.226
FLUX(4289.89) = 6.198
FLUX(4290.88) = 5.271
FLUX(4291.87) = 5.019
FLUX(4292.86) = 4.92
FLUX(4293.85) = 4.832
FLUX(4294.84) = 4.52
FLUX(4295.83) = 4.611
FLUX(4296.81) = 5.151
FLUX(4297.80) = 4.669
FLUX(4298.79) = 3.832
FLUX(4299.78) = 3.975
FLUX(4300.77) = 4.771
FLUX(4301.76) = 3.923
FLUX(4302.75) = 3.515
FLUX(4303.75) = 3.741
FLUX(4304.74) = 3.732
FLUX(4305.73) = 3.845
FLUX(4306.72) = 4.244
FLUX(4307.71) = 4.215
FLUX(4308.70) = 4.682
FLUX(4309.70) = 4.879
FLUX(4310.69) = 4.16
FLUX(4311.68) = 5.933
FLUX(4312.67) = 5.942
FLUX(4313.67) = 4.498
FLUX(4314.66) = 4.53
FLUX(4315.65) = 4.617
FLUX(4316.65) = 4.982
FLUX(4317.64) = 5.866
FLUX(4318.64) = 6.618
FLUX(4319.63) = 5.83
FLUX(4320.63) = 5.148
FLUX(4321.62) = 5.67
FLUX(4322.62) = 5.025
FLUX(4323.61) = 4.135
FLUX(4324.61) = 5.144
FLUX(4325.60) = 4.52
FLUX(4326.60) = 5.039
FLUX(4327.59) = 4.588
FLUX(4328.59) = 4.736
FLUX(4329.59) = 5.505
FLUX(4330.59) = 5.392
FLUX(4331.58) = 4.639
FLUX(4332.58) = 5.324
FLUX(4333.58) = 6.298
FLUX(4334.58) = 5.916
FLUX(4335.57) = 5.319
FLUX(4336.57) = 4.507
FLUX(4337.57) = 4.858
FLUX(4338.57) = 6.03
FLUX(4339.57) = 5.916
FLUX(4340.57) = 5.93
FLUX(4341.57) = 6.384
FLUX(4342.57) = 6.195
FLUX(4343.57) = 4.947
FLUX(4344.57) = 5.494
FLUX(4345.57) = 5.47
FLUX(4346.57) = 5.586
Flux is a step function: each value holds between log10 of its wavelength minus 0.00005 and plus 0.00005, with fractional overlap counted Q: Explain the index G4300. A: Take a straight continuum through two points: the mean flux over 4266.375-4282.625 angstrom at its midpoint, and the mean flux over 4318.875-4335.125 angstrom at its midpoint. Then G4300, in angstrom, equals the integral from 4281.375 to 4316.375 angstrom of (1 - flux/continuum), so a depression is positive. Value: 3.18 angstrom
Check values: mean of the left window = 5.33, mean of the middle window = 4.8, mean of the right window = 5.21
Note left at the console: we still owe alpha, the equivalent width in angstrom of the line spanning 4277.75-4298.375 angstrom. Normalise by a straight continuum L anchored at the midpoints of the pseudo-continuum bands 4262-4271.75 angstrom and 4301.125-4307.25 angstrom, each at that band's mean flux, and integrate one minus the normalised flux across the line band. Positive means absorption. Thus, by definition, -3.54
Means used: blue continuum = 5.52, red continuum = 3.86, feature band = 5.37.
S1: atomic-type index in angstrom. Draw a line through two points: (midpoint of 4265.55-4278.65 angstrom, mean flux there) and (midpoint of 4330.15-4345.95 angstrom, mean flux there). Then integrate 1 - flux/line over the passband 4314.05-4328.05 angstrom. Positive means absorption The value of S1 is 0.9 angstrom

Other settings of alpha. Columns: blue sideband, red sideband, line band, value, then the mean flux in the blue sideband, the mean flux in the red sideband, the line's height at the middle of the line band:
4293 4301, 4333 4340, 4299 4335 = 1.4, 4.56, 5.54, 5.06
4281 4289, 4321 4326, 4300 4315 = 2.1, 5.5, 4.92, 5.16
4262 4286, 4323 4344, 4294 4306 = 2.6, 5.41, 5.3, 5.36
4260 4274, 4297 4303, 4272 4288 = -1.9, 5.28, 4.19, 4.85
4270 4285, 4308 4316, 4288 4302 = 0.6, 5.25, 4.89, 5.07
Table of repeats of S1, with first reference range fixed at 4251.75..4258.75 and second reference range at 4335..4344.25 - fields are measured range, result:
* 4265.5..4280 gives 0.2 angstrom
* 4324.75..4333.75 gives 0.8 angstrom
